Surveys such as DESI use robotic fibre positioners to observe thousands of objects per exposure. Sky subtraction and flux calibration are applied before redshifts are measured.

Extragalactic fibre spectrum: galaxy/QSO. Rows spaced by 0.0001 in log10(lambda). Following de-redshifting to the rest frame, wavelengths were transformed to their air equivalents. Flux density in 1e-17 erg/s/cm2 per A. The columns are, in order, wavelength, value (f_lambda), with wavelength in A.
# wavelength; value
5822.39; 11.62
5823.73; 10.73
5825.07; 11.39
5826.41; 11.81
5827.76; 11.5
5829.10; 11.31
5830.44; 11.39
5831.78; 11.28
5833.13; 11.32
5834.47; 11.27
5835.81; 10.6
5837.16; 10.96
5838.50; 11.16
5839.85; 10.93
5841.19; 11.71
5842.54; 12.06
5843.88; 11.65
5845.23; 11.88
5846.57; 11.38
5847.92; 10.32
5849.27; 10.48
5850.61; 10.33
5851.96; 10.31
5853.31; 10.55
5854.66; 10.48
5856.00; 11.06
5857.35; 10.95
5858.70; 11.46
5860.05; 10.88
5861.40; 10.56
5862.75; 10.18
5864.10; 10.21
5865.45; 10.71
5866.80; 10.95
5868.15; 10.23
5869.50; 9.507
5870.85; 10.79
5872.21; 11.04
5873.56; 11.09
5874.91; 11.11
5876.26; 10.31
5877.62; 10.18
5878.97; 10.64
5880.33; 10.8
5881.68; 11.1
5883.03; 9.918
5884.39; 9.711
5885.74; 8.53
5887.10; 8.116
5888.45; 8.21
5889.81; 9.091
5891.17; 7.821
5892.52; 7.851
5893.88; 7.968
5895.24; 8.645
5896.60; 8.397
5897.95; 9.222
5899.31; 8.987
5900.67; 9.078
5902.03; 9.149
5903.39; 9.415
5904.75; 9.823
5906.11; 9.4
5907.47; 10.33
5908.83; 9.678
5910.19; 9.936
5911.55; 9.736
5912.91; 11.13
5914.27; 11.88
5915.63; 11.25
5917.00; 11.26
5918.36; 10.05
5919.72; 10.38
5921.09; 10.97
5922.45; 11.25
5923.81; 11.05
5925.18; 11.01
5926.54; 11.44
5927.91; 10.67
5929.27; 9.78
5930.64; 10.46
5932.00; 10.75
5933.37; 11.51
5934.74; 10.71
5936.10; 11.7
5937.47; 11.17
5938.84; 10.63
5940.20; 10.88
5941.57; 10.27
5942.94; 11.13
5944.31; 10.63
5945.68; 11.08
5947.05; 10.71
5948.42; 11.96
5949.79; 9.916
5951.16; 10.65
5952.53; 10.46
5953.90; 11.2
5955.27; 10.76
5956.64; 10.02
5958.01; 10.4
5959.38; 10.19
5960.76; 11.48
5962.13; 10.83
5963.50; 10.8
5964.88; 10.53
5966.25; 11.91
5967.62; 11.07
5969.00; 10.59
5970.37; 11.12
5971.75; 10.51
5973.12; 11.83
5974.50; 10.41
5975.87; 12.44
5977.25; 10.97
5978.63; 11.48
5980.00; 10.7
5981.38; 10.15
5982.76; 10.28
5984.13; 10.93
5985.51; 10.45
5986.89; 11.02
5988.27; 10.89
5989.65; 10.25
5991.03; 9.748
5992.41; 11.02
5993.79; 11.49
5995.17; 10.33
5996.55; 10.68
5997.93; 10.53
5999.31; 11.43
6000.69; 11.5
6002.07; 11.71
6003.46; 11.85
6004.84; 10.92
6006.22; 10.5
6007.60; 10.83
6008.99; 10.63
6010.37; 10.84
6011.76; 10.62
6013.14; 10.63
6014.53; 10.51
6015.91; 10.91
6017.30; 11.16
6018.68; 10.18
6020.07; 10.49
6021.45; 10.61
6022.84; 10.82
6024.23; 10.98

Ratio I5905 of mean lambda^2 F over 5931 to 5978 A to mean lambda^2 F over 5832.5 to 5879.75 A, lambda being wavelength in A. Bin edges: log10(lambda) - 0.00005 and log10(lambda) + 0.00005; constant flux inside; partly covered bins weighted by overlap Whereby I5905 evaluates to 1.0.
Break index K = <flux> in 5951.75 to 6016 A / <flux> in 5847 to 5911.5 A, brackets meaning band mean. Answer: 1.1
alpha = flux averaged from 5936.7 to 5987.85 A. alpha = 10.9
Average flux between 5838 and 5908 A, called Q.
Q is 10.1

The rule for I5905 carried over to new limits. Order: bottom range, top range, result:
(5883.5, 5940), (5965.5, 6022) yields 1.12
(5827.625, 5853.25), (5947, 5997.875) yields 1.02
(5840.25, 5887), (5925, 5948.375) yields 1.05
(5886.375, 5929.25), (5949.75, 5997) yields 1.13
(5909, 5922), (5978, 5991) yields 1.02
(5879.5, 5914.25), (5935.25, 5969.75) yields 1.18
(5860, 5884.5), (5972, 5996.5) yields 1.07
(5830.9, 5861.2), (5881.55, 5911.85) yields 0.84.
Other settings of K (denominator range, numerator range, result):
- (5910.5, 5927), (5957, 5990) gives 1.00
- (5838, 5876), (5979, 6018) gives 1.00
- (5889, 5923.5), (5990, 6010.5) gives 1.12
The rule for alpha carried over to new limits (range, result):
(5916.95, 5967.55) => 10.8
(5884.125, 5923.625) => 9.58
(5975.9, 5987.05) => 10.8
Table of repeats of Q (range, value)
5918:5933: 10.7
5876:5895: 9.26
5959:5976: 11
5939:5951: 10.8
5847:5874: 10.6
